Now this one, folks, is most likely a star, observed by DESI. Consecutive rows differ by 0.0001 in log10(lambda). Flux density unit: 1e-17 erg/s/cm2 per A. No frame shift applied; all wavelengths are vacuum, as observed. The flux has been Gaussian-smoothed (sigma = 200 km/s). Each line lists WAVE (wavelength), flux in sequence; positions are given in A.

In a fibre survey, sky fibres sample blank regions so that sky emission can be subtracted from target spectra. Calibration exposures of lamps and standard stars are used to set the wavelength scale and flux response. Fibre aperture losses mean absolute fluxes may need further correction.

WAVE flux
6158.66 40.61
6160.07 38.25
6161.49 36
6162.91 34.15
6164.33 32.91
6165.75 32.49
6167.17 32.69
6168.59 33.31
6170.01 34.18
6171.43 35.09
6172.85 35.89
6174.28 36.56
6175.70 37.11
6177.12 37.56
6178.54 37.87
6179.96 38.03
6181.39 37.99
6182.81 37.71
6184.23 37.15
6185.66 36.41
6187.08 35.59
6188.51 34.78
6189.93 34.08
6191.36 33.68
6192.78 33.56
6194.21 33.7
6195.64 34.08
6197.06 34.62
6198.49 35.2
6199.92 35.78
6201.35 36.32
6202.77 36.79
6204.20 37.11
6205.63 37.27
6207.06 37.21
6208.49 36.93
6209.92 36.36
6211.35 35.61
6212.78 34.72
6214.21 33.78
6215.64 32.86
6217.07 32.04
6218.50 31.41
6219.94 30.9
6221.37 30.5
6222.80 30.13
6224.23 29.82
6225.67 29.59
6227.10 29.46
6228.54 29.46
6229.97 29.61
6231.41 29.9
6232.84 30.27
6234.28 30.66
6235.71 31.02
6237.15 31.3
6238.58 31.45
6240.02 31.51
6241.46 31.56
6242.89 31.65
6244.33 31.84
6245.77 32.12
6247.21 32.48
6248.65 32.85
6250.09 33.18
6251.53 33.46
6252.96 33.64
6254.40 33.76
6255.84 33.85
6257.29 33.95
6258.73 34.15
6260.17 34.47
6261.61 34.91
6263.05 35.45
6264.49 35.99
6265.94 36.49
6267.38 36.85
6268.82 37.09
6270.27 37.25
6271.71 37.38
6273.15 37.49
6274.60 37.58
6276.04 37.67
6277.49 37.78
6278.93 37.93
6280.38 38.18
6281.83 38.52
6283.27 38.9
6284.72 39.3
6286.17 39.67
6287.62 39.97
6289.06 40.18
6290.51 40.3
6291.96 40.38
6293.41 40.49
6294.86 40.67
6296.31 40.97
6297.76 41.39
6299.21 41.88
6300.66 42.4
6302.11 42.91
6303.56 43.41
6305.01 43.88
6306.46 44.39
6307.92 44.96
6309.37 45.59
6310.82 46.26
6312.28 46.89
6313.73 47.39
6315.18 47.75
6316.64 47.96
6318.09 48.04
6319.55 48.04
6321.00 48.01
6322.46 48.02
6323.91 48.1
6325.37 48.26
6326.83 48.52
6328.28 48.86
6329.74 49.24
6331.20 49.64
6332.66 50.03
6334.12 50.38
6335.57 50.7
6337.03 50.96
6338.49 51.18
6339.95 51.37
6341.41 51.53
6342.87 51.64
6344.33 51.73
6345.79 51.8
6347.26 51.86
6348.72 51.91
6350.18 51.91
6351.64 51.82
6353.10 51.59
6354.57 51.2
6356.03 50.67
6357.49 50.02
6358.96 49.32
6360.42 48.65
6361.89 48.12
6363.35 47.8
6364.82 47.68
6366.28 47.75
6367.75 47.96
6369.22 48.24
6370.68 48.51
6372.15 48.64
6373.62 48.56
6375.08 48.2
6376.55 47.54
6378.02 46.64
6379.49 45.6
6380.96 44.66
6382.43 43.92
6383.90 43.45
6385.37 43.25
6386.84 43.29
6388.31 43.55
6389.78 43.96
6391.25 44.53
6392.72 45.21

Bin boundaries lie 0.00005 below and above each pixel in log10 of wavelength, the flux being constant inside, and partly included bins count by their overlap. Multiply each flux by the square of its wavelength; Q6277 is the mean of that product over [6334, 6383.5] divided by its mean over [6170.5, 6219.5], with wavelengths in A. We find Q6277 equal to 1.46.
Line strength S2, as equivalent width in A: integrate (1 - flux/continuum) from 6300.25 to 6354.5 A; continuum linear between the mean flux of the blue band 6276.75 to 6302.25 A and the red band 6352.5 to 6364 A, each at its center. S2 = -4.00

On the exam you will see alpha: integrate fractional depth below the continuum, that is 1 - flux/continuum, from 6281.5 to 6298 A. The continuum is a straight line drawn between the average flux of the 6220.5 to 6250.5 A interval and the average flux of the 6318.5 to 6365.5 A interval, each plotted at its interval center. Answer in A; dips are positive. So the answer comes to 0.2 A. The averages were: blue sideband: 30.9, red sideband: 50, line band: 40.1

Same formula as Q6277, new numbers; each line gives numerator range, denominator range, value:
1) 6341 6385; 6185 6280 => 1.50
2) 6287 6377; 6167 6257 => 1.46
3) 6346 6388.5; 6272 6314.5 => 1.19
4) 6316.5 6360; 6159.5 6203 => 1.49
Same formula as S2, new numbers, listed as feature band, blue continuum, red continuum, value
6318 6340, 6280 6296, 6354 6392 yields -3.09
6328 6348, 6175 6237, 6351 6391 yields -2.73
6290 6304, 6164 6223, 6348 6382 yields 0.60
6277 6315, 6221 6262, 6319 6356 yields 0.48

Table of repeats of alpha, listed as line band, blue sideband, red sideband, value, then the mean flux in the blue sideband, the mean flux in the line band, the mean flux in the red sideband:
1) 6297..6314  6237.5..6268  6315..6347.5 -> 0.1 A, 33.6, 44.2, 49.7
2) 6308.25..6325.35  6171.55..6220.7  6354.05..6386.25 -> -1.4 A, 35.5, 47.4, 47.5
